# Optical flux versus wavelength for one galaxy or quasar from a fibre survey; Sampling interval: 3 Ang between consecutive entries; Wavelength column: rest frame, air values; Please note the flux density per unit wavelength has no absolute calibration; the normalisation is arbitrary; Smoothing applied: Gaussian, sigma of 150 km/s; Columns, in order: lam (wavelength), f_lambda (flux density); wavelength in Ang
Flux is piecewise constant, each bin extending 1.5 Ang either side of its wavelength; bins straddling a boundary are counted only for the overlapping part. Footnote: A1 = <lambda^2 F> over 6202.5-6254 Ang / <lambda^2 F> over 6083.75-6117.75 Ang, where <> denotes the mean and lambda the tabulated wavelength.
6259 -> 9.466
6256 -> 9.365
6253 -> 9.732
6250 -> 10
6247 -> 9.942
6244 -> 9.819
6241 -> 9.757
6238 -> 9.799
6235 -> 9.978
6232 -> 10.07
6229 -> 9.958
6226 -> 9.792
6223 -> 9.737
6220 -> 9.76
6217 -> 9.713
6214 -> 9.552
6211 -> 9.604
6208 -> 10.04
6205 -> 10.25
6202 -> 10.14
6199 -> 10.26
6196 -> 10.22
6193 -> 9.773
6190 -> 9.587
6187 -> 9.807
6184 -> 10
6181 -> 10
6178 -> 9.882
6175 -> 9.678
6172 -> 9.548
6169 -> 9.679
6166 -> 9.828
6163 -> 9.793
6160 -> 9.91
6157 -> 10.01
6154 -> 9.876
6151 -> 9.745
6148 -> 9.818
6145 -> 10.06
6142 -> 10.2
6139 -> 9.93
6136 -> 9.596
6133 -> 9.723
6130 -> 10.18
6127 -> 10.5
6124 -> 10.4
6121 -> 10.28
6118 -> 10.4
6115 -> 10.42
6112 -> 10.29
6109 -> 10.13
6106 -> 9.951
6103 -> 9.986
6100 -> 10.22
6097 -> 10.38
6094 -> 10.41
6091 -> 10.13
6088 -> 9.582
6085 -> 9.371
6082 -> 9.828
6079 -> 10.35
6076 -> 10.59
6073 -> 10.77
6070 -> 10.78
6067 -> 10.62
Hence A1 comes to 1.02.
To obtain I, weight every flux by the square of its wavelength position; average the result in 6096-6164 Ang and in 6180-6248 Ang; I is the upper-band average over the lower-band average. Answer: 1.01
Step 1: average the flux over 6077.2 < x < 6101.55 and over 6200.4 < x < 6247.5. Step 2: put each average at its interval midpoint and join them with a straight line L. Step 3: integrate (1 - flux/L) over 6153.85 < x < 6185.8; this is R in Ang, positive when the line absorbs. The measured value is 0.33 Ang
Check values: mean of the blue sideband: 10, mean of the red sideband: 9.87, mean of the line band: 9.83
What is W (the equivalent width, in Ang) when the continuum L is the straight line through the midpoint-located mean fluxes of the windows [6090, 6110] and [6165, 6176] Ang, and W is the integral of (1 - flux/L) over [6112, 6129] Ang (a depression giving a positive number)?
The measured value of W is -0.60 Ang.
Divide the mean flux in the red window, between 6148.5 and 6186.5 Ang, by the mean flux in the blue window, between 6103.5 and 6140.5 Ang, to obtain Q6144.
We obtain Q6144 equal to 1.0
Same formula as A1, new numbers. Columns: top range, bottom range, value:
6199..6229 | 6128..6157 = 1.02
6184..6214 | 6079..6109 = 1.03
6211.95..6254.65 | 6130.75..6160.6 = 1.02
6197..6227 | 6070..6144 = 1.01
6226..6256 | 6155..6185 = 1.03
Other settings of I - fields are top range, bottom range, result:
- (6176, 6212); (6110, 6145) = 1.00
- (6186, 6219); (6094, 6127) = 0.99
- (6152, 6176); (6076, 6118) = 0.99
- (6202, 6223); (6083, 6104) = 1.02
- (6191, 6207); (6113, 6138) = 1.02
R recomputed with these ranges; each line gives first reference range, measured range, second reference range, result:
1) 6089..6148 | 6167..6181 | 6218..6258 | 0.4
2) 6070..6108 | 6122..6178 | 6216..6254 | 0.6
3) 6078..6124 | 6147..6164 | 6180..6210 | 0.3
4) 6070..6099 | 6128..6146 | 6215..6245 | 0.2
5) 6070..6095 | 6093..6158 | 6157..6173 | -1.0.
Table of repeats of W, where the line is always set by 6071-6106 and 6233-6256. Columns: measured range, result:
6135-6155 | 0.27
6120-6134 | -0.22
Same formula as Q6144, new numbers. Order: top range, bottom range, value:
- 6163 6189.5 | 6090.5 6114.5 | 0.96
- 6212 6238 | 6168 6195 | 1.00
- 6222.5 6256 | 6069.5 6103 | 0.97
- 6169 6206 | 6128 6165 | 1.00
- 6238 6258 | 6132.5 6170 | 0.99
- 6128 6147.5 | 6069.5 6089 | 0.98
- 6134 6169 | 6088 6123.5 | 0.97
